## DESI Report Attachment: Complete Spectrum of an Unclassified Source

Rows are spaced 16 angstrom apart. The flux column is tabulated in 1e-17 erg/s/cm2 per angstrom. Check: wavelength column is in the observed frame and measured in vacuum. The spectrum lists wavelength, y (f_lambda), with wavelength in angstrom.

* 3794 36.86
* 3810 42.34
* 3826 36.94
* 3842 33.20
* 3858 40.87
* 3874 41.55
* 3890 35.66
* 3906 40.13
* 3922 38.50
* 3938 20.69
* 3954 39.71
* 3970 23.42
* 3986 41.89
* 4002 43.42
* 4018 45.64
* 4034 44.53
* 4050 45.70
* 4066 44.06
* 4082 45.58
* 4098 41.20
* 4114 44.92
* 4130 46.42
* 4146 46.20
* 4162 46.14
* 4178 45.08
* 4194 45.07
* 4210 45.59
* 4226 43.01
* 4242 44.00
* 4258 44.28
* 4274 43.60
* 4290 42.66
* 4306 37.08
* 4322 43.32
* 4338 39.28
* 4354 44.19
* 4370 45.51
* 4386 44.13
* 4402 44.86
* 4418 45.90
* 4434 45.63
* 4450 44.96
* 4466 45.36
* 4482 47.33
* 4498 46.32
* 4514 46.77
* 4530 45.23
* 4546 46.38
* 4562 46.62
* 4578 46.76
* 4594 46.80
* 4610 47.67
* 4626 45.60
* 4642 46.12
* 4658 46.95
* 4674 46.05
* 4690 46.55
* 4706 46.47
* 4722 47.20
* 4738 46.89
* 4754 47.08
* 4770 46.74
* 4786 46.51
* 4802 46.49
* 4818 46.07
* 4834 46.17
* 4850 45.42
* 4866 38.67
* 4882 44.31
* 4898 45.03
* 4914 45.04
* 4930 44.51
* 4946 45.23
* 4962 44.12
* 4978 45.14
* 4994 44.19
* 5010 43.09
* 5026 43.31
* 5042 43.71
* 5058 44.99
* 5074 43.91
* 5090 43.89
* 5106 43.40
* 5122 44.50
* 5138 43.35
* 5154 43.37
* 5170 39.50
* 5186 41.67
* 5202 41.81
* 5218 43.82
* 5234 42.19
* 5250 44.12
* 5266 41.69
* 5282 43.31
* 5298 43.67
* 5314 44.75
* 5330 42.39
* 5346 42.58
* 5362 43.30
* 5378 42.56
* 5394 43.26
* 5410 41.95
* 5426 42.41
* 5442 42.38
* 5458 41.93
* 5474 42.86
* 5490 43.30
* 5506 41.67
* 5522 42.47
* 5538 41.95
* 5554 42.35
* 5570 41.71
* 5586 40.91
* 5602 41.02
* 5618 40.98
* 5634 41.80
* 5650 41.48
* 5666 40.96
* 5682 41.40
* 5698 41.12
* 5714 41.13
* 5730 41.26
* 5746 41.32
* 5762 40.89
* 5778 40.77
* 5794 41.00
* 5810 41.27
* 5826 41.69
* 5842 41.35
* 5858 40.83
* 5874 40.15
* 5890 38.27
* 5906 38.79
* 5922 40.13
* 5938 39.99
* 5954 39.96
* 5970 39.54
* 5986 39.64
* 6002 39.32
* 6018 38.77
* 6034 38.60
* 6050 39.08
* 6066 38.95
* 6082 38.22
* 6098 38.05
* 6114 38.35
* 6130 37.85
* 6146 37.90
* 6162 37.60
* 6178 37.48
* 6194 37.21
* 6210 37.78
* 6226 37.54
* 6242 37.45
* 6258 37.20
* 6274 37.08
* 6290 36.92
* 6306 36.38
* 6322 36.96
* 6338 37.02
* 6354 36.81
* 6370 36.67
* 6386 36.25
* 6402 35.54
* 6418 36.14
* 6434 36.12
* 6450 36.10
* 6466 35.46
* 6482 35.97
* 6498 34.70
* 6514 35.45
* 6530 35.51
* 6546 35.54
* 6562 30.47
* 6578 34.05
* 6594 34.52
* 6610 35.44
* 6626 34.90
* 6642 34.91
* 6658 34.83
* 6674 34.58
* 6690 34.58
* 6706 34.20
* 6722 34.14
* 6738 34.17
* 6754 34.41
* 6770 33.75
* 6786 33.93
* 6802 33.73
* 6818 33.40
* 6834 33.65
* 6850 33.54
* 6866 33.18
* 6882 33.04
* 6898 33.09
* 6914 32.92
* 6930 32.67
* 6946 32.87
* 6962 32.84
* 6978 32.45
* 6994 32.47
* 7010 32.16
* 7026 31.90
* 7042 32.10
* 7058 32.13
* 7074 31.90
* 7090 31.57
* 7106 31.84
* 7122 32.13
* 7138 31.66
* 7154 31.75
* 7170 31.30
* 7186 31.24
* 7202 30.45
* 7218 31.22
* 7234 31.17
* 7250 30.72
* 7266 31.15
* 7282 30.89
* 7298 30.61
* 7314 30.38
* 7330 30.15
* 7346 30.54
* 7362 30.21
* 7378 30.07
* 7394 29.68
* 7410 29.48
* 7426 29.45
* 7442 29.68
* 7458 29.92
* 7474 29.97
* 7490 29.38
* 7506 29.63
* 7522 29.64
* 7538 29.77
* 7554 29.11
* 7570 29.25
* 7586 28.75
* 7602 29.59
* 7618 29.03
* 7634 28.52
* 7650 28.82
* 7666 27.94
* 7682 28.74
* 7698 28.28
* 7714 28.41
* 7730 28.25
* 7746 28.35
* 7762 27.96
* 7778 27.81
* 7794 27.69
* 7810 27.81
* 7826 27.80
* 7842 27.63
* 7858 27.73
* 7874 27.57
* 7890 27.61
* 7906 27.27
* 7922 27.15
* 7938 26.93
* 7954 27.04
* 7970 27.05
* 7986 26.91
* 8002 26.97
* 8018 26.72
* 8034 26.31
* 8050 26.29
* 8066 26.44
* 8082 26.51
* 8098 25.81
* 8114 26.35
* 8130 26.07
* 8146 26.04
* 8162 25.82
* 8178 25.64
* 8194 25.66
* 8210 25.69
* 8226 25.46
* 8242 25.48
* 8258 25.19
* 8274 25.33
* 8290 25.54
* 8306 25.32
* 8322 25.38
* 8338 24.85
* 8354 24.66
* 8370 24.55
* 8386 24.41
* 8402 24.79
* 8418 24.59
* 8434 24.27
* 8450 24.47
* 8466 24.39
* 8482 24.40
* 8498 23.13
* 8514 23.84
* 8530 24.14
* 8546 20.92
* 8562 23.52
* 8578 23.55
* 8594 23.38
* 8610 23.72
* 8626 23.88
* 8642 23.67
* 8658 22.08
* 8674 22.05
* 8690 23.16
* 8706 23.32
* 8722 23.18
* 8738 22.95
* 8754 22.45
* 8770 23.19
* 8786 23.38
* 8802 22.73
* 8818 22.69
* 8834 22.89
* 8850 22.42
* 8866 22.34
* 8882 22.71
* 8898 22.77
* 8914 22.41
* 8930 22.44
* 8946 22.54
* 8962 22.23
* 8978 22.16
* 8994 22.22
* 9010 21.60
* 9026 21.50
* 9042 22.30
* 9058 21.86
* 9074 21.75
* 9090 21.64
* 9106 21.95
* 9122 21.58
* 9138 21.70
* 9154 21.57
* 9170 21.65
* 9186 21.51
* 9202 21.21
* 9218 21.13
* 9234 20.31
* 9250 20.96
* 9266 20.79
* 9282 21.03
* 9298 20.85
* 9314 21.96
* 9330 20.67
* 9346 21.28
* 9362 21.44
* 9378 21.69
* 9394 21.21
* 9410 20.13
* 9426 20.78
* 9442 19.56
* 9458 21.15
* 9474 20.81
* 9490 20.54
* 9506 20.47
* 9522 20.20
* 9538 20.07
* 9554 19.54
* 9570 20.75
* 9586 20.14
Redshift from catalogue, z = 0.000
